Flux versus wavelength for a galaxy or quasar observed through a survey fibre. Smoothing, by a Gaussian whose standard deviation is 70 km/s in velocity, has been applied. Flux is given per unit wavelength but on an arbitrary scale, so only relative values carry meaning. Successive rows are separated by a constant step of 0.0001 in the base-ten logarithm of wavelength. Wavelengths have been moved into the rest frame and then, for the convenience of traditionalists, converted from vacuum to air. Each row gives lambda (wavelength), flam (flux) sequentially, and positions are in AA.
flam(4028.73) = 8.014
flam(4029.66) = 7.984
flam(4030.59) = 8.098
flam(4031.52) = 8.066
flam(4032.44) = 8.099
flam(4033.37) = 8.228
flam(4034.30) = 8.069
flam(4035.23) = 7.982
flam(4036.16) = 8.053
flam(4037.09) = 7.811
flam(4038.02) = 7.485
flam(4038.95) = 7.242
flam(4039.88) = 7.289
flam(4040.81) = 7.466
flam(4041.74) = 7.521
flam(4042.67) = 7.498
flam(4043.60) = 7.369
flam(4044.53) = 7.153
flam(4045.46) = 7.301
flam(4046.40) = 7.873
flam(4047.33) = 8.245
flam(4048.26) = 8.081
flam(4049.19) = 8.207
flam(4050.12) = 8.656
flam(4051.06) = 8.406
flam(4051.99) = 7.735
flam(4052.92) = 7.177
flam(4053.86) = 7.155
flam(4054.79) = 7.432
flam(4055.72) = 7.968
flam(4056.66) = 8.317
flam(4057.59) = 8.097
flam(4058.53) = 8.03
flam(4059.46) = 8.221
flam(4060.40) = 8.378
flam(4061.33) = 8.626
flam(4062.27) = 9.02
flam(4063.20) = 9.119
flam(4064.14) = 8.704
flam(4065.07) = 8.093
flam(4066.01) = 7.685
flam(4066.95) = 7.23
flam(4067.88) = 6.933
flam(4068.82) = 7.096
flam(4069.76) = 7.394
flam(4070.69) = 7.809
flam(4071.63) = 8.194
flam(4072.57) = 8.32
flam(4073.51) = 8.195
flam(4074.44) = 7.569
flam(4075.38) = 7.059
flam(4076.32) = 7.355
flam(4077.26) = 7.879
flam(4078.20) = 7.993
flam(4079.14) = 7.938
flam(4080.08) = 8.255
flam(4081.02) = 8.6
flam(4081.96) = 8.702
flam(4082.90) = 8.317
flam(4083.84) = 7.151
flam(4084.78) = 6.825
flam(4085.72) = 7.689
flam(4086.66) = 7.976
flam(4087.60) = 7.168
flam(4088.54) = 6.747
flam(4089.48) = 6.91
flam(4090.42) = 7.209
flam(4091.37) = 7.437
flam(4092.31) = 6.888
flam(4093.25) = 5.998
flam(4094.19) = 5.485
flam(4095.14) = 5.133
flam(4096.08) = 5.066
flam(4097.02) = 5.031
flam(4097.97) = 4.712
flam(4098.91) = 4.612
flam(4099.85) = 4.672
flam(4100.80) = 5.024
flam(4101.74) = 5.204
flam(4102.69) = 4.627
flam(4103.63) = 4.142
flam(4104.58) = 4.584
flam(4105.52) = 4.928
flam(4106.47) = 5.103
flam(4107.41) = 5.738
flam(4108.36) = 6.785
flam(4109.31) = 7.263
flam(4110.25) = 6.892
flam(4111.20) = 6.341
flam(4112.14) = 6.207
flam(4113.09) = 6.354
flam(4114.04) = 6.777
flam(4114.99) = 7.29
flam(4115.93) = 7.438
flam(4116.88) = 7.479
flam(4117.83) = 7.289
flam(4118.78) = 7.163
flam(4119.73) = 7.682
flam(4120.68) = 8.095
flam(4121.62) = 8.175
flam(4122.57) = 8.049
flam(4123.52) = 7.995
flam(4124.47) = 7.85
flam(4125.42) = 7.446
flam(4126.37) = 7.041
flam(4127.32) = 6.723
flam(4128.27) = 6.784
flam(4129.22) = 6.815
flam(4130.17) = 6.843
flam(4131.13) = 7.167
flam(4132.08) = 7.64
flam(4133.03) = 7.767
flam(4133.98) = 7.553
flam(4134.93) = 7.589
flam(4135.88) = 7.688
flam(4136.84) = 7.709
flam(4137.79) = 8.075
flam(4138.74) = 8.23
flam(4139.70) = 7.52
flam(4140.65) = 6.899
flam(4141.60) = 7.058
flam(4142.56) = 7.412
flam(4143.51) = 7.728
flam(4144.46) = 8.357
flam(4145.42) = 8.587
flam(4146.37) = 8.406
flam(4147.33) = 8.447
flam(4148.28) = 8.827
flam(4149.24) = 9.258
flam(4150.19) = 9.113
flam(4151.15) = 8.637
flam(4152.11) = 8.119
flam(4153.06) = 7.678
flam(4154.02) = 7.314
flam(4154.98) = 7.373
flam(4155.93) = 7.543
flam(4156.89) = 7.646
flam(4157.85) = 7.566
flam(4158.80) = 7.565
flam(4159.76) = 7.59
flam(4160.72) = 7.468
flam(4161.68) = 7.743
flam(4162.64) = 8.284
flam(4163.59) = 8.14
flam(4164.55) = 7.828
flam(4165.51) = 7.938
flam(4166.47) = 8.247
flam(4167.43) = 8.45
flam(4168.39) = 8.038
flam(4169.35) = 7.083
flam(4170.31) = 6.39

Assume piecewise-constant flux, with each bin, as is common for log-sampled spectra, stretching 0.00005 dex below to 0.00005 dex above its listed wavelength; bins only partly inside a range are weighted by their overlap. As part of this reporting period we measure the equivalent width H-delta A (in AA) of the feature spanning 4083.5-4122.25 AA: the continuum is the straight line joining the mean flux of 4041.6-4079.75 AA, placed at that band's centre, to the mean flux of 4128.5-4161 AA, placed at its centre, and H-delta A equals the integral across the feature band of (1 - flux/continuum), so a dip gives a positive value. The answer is 7.5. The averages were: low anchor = 7.88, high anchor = 7.79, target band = 6.33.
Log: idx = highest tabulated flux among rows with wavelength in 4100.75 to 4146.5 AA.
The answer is 8.587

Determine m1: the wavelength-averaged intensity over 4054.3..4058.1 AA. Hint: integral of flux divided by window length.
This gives 7.95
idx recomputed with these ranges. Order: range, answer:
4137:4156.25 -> 9.258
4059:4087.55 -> 9.119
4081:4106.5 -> 8.702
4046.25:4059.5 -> 8.656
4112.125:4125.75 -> 8.175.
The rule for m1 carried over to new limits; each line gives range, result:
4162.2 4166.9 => 8.09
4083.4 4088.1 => 7.37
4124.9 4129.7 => 6.97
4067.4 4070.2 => 7.14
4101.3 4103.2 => 4.89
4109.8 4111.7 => 6.62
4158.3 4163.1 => 7.73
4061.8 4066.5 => 8.51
